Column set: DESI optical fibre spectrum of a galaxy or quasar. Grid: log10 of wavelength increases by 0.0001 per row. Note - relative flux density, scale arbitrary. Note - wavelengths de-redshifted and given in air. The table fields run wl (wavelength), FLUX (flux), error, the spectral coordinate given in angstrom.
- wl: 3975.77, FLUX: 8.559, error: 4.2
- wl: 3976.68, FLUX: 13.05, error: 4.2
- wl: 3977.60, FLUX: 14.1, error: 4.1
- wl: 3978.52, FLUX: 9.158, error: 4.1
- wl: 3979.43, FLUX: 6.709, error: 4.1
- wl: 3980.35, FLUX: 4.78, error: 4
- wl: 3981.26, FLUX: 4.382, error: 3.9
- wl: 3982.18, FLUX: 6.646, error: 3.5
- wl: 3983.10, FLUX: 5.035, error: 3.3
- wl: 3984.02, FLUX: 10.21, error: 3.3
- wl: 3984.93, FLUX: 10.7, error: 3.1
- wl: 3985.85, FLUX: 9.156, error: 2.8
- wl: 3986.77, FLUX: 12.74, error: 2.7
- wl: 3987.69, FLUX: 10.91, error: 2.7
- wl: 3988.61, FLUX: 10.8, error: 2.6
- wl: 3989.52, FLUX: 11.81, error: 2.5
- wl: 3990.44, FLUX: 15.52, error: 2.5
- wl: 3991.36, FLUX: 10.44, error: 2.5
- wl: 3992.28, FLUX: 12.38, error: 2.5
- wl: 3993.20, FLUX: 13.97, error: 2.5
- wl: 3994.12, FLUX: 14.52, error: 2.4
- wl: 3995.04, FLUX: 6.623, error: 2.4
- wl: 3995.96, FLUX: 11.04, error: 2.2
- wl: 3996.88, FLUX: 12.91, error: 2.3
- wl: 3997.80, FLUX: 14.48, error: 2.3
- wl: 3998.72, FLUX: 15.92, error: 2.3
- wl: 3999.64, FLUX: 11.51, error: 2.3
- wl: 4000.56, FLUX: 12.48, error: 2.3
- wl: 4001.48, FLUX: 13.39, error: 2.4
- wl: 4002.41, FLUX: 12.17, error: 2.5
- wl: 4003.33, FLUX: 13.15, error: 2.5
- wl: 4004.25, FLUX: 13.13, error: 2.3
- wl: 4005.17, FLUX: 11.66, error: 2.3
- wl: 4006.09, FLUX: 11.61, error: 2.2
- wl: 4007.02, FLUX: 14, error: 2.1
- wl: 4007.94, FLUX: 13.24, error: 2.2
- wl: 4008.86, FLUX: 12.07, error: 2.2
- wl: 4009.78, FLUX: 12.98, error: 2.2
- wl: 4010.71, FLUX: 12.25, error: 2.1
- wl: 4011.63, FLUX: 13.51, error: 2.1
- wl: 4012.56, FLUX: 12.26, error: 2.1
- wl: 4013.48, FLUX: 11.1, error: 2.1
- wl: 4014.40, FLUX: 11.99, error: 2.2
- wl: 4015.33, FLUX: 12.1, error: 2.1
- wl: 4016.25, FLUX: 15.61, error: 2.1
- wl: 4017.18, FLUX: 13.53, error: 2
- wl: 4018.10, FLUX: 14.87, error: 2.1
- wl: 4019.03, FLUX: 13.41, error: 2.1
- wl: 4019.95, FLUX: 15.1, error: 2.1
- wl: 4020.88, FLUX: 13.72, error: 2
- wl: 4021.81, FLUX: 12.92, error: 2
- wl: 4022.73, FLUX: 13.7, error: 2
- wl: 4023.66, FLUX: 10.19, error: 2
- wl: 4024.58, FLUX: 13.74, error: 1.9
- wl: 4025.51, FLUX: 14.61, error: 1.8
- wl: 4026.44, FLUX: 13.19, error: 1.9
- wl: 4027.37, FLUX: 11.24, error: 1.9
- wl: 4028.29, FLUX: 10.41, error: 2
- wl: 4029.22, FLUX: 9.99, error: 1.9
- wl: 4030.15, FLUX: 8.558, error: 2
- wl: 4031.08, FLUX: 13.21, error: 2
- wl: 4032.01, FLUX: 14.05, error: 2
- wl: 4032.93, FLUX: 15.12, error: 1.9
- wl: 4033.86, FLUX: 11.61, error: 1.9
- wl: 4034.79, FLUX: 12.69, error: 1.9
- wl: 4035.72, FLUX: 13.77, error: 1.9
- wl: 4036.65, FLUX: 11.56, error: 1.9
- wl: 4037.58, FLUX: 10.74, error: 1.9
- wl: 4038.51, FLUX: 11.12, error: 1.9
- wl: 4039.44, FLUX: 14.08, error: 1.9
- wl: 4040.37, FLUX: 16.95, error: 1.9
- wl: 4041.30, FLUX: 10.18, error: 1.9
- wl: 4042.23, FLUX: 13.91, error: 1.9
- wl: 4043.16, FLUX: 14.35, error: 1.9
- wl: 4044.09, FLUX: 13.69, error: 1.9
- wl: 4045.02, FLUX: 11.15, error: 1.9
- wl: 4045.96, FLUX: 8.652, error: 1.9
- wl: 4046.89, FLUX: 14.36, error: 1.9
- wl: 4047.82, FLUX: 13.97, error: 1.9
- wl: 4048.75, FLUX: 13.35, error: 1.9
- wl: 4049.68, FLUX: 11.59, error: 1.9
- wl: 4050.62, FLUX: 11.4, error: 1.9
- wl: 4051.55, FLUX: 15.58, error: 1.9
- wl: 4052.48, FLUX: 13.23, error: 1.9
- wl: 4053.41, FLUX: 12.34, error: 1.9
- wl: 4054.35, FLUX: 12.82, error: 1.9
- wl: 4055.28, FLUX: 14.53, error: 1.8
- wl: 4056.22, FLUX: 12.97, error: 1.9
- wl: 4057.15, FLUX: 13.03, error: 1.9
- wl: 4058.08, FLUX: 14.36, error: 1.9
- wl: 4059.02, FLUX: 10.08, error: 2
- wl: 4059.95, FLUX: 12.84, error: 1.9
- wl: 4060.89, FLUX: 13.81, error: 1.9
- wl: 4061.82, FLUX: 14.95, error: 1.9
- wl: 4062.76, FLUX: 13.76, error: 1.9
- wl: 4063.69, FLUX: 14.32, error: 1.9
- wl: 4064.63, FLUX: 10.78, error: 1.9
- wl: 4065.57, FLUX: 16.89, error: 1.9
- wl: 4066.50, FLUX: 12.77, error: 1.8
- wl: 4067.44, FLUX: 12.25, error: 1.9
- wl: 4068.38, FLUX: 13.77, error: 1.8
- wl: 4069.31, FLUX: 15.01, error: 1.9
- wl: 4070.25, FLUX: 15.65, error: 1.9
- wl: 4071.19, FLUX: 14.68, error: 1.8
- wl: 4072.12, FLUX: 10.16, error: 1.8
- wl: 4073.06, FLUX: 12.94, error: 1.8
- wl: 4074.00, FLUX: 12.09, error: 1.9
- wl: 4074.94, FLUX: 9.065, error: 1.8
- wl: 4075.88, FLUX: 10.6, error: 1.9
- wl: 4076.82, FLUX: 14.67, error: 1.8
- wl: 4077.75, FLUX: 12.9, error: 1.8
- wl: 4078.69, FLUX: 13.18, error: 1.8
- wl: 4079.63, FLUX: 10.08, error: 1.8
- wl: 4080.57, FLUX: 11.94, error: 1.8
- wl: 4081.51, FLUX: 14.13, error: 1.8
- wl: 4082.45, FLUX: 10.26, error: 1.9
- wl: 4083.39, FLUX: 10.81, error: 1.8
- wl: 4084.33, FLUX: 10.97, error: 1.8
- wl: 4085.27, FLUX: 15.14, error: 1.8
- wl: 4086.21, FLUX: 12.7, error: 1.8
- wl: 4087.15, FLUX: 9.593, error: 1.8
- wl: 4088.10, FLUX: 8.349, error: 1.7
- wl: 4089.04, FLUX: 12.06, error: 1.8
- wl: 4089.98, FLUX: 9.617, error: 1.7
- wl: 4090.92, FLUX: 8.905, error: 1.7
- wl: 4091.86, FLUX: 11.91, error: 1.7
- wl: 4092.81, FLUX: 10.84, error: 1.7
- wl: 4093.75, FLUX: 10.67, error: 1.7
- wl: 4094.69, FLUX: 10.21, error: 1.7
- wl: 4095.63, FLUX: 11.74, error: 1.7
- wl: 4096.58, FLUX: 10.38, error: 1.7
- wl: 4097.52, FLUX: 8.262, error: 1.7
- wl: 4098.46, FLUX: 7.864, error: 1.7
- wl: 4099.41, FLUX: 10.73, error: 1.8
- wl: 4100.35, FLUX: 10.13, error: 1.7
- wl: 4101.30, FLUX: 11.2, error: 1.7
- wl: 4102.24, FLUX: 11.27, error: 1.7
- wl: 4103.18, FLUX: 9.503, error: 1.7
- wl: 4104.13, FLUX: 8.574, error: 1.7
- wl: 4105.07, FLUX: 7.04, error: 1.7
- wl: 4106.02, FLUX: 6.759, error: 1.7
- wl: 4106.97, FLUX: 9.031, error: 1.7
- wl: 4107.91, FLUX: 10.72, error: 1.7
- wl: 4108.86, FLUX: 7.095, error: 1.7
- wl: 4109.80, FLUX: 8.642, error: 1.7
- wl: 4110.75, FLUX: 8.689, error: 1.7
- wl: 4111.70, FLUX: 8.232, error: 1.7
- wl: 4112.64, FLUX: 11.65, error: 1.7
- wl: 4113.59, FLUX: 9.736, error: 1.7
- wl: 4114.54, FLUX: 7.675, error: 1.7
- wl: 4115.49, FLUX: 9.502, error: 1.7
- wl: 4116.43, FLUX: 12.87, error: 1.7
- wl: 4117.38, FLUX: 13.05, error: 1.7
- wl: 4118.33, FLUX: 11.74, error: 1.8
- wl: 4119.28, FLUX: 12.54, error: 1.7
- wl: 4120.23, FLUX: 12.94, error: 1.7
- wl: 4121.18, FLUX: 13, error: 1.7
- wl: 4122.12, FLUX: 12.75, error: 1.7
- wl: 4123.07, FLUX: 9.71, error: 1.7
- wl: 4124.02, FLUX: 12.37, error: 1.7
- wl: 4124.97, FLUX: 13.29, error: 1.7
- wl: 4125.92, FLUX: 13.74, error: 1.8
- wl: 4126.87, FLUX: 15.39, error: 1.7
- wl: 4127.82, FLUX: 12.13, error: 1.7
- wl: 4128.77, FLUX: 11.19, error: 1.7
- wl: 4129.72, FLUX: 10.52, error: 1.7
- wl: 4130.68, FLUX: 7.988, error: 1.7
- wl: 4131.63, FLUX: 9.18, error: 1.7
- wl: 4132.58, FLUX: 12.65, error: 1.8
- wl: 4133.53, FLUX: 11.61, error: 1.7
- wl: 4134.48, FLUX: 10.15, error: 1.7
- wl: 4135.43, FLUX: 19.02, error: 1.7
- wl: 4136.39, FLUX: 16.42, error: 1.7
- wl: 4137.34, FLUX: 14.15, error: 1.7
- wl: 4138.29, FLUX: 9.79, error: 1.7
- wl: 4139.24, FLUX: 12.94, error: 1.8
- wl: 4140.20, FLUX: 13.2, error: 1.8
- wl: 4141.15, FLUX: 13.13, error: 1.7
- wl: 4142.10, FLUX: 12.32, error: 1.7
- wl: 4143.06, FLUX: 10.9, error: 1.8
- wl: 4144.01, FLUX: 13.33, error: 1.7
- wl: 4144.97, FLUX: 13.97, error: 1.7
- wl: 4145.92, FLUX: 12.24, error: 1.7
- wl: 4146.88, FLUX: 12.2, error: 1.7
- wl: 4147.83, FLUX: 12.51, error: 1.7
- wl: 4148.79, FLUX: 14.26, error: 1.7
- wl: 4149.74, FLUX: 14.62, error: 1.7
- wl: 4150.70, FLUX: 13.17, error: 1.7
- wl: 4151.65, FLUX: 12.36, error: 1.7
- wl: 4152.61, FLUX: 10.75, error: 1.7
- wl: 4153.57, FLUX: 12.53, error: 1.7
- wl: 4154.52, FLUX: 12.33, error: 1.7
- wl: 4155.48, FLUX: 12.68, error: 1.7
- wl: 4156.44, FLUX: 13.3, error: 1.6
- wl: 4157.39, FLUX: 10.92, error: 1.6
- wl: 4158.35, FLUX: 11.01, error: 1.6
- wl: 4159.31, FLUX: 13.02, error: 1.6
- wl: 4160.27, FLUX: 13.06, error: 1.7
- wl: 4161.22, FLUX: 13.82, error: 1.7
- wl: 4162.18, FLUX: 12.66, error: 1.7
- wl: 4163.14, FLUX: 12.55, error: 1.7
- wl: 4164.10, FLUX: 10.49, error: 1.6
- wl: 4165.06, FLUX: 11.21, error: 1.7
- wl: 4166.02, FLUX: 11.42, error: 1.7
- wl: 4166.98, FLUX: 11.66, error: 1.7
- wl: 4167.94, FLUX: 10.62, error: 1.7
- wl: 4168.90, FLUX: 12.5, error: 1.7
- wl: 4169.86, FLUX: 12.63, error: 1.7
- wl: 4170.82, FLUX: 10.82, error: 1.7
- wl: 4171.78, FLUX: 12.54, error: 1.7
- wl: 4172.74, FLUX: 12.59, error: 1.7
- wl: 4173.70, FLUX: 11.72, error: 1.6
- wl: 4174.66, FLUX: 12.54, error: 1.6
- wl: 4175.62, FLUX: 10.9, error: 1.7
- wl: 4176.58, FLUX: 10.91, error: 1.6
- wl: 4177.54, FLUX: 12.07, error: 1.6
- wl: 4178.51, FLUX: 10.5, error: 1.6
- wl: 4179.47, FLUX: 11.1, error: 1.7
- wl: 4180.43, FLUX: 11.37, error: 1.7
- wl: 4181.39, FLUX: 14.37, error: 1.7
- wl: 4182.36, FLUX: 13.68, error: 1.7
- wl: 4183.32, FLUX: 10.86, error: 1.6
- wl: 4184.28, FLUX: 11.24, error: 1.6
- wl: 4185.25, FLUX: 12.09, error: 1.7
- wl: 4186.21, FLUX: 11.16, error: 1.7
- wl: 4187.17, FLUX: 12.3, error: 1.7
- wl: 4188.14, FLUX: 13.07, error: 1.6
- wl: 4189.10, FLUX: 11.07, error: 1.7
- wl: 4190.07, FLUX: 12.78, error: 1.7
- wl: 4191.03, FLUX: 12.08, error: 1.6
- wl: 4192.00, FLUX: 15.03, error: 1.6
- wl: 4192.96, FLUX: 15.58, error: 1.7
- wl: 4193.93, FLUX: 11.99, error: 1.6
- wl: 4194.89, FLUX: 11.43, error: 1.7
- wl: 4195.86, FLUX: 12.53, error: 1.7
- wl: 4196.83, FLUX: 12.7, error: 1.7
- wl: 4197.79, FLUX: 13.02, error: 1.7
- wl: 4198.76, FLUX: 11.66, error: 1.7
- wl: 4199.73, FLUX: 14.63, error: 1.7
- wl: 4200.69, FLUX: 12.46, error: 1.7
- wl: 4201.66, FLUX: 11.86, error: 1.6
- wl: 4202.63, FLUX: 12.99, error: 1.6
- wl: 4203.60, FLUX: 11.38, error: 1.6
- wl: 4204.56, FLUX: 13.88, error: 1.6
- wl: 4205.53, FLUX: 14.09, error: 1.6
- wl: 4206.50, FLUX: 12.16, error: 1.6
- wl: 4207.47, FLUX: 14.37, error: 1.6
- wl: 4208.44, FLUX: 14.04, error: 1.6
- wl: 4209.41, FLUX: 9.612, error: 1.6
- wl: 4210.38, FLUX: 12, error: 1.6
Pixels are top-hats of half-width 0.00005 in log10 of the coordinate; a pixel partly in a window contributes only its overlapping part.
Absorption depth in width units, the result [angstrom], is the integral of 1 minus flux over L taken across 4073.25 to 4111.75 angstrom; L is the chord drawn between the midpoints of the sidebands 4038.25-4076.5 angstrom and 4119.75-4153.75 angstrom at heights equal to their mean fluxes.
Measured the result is 7.2 angstrom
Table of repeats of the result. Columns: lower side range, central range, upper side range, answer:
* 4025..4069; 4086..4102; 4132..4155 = 3.2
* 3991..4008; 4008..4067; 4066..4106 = -4.7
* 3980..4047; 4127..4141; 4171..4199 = -0.1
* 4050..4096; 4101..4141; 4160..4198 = 3.5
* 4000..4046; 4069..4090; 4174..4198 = 0.8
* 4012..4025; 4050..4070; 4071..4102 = -2.5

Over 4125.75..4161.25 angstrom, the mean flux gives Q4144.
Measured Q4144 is 12.6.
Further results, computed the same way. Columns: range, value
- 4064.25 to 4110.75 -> 11.1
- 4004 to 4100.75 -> 12.4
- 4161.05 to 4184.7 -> 11.8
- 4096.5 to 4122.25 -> 10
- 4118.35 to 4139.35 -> 12.4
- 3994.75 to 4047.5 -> 12.7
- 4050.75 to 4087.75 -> 12.8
